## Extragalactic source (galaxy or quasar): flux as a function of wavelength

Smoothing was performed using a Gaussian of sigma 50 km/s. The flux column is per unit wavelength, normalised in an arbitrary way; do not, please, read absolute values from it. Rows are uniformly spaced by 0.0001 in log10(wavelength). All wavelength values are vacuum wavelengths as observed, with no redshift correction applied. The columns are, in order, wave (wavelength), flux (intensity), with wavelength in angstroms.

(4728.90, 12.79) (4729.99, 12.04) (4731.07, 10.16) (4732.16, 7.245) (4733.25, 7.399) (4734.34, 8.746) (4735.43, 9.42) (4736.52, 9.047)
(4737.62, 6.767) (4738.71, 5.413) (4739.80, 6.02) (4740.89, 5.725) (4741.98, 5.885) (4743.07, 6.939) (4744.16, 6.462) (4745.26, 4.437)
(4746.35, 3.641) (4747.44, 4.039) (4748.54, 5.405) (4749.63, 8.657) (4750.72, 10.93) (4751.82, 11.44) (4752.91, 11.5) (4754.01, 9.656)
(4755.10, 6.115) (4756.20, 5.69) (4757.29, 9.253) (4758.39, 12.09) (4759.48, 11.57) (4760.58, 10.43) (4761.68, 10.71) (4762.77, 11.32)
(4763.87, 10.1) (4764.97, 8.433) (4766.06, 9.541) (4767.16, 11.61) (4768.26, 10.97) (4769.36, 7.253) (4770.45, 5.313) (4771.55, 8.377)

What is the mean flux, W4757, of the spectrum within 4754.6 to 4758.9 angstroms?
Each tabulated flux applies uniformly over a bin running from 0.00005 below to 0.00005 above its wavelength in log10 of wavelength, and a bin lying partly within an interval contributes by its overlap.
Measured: 8.27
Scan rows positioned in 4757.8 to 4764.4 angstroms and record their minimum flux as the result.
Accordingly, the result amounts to 10.1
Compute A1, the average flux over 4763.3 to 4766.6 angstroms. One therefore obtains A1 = 9.37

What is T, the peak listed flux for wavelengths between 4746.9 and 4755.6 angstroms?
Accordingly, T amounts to 11.5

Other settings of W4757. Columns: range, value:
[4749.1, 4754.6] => 10.4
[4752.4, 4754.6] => 10.5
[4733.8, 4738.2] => 8.46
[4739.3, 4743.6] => 6.15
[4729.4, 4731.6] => 11.2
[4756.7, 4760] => 10.9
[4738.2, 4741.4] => 5.73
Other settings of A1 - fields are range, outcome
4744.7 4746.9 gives 4.04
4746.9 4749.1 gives 4.75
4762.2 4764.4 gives 10.7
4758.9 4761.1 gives 11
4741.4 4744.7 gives 6.43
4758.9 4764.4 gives 10.8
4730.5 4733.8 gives 8.33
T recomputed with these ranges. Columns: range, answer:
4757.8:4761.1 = 12.09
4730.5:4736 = 10.16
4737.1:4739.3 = 6.767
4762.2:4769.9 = 11.61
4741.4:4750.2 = 8.657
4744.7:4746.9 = 4.437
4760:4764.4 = 11.32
